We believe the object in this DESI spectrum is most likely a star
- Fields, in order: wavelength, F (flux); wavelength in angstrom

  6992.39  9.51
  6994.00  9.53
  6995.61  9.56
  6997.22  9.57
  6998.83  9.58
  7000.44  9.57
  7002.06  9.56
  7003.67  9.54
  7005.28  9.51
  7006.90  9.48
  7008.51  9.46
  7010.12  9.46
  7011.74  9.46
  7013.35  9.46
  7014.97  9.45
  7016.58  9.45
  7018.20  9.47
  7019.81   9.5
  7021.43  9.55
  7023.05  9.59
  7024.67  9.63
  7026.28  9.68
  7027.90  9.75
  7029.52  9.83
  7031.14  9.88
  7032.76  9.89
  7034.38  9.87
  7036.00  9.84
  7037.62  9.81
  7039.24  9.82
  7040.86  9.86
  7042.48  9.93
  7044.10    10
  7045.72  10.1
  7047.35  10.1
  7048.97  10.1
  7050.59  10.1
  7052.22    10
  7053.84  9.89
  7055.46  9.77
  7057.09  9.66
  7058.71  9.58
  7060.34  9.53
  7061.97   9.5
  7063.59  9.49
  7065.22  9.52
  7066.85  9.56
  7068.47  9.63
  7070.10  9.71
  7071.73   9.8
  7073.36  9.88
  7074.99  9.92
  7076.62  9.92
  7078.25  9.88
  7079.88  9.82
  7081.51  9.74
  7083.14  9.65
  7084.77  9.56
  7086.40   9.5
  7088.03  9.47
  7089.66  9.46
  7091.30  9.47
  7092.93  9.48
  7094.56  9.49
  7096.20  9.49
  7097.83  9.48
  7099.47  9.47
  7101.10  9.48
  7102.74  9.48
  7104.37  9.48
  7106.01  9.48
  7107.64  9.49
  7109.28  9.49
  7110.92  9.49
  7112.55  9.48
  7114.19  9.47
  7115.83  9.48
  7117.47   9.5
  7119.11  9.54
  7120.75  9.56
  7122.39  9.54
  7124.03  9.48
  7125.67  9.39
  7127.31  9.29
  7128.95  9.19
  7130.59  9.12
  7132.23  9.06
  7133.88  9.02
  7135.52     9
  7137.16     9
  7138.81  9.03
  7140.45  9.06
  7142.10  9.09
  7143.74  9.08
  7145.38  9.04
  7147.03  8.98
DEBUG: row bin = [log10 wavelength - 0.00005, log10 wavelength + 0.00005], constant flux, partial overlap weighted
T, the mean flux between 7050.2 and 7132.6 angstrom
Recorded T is 9.57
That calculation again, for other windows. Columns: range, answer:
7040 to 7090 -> 9.77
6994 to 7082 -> 9.71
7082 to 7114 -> 9.5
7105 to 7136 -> 9.38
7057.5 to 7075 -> 9.63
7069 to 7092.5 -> 9.69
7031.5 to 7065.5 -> 9.83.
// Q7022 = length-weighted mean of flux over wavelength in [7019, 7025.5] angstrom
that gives 9.57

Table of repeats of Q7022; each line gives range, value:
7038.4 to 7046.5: 9.95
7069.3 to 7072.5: 9.75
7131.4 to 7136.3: 9.02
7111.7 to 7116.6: 9.48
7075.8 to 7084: 9.8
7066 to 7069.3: 9.6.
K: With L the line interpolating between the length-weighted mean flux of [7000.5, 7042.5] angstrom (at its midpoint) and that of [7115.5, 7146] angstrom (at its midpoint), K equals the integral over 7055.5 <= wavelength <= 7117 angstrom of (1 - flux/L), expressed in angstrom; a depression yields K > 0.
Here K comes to -1.2 angstrom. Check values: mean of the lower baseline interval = 9.64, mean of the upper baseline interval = 9.23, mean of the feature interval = 9.58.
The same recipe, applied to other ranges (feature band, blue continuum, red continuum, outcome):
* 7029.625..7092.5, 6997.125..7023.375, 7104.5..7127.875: -1.8 angstrom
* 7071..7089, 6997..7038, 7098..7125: -0.4 angstrom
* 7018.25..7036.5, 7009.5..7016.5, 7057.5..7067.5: -0.5 angstrom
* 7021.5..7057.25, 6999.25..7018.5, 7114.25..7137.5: -1.6 angstrom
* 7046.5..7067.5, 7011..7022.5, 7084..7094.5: -0.6 angstrom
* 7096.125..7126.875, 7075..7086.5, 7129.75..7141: -0.4 angstrom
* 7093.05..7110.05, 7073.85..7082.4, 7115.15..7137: 0.2 angstrom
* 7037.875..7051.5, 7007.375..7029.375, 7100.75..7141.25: -0.7 angstrom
